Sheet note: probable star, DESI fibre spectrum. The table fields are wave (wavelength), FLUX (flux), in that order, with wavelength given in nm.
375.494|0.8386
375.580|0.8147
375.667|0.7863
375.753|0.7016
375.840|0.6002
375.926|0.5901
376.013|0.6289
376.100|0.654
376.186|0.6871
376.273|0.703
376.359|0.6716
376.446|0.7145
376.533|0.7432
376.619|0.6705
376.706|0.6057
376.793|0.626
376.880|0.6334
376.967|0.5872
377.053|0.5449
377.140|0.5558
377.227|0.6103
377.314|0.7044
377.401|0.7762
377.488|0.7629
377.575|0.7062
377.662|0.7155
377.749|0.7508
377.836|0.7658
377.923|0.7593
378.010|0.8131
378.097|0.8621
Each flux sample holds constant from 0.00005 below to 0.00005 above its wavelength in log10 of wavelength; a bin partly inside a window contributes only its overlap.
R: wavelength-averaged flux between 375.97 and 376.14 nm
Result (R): 0.64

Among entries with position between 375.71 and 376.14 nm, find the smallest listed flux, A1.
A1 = 0.5901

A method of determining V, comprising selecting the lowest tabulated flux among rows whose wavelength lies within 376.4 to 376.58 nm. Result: 0.7145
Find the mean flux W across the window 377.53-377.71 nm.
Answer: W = 0.712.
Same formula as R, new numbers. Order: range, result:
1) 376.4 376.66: 0.71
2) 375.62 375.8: 0.741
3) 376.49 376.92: 0.656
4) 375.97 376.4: 0.67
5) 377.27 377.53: 0.747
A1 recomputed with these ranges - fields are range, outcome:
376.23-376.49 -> 0.6716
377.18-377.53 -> 0.6103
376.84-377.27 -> 0.5449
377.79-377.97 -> 0.7593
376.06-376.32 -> 0.654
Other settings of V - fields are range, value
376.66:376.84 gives 0.6057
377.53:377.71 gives 0.7062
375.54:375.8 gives 0.7016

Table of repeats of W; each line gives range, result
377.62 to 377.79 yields 0.733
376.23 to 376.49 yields 0.696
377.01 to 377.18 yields 0.551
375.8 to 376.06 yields 0.606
